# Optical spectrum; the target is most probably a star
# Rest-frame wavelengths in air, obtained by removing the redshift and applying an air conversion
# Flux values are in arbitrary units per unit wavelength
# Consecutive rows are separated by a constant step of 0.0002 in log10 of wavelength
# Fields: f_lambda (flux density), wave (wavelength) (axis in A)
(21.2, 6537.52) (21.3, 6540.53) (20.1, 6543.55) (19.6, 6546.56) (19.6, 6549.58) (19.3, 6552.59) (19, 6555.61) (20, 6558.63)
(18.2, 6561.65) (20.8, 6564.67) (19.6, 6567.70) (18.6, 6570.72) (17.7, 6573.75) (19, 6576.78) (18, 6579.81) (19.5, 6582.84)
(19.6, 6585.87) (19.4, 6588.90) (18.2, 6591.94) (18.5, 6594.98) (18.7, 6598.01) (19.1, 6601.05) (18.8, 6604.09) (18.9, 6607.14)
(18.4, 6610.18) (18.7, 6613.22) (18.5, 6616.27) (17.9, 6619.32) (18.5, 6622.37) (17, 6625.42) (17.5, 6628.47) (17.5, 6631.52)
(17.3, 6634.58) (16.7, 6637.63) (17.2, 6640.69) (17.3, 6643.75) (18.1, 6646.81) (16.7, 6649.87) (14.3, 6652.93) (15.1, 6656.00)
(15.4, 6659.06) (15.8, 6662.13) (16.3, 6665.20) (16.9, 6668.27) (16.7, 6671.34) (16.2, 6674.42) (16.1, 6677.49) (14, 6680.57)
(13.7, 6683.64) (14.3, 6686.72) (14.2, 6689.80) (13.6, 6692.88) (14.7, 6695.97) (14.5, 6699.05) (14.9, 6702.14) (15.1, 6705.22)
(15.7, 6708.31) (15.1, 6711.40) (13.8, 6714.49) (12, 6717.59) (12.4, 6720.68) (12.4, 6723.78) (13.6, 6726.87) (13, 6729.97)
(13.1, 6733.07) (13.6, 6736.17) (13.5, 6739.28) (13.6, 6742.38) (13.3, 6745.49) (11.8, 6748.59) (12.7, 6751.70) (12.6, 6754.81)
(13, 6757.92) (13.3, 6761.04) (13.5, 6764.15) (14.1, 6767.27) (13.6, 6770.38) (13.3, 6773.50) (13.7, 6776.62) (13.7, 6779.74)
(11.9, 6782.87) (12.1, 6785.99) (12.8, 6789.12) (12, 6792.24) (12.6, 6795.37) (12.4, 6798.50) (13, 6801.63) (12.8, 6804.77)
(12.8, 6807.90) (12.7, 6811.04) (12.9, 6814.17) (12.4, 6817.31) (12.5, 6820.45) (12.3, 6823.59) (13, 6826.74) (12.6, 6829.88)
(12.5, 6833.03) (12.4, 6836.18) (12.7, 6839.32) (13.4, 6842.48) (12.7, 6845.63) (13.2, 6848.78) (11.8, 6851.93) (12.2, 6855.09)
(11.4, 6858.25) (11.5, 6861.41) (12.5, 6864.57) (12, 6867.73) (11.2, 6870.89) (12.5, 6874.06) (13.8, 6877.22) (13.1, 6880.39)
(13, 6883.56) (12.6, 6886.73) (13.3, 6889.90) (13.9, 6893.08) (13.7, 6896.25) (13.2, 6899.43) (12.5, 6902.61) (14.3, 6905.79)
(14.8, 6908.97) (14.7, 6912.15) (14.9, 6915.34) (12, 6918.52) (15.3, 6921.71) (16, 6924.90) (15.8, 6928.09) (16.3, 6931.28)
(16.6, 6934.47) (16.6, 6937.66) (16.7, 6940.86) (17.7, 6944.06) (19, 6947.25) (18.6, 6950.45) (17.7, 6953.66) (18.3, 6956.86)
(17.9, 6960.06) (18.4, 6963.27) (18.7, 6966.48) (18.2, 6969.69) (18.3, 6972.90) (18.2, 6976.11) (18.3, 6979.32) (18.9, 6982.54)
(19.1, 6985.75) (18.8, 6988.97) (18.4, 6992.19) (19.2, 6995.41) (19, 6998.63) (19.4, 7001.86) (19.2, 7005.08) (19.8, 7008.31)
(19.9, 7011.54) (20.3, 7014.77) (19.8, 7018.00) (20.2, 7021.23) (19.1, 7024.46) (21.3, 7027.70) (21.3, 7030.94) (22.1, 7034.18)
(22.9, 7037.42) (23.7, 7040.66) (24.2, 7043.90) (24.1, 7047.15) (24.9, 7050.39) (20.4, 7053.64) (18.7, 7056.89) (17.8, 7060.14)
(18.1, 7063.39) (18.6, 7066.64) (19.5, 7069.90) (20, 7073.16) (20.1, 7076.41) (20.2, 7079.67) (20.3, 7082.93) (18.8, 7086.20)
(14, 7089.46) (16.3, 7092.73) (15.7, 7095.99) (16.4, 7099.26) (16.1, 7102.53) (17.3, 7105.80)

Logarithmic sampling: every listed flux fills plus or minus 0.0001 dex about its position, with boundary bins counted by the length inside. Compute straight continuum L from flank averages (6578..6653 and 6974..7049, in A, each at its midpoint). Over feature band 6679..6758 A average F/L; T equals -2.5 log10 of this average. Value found 0.34 mag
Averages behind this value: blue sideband 18.1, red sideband 20.3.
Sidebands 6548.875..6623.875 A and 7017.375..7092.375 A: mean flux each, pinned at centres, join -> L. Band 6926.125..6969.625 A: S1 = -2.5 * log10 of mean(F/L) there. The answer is 0.14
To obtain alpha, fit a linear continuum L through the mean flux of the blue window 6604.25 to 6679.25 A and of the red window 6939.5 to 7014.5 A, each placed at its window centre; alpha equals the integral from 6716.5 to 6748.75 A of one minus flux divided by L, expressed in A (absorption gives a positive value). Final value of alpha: 8.28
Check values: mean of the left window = 17.1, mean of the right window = 18.6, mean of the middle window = 13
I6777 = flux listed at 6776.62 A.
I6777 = 13.7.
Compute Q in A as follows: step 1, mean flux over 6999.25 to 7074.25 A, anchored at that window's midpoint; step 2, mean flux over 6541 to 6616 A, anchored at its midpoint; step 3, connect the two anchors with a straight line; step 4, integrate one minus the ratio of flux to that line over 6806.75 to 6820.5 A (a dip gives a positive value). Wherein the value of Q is 5.0 A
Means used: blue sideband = 19.1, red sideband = 20.6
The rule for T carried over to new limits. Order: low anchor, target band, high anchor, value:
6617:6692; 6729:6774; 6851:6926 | 0.14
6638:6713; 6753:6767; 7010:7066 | 0.26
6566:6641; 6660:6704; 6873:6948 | 0.15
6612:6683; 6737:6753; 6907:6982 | 0.28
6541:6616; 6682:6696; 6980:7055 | 0.36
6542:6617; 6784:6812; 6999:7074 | 0.49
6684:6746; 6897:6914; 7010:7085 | 0.27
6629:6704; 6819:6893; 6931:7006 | 0.35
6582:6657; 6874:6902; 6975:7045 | 0.42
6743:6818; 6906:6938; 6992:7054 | 0.16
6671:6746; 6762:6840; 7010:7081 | 0.23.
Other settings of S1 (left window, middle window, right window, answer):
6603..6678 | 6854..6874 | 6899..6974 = 0.36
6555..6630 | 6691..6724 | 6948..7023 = 0.31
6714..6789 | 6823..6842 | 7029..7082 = 0.20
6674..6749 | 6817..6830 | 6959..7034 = 0.26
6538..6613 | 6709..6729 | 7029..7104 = 0.41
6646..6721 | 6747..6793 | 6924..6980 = 0.22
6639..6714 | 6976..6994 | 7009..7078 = 0.07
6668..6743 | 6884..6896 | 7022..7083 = 0.32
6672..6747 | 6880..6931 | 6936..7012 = 0.23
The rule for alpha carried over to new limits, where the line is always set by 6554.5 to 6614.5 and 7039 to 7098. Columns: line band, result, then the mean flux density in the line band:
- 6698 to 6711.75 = 2.91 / 15.1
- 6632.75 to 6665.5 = 4.55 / 16.4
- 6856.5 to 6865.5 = 3.54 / 11.8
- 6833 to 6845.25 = 4.16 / 12.8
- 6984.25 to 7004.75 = 0.63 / 19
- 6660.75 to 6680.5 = 3.01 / 16.2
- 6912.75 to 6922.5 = 2.73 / 14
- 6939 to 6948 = 0.86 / 17.7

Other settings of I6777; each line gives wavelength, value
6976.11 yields 18.2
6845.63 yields 12.7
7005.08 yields 19.2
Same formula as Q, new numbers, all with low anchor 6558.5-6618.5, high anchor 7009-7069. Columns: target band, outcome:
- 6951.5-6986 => 3.8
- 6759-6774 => 4.7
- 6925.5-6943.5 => 3.5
